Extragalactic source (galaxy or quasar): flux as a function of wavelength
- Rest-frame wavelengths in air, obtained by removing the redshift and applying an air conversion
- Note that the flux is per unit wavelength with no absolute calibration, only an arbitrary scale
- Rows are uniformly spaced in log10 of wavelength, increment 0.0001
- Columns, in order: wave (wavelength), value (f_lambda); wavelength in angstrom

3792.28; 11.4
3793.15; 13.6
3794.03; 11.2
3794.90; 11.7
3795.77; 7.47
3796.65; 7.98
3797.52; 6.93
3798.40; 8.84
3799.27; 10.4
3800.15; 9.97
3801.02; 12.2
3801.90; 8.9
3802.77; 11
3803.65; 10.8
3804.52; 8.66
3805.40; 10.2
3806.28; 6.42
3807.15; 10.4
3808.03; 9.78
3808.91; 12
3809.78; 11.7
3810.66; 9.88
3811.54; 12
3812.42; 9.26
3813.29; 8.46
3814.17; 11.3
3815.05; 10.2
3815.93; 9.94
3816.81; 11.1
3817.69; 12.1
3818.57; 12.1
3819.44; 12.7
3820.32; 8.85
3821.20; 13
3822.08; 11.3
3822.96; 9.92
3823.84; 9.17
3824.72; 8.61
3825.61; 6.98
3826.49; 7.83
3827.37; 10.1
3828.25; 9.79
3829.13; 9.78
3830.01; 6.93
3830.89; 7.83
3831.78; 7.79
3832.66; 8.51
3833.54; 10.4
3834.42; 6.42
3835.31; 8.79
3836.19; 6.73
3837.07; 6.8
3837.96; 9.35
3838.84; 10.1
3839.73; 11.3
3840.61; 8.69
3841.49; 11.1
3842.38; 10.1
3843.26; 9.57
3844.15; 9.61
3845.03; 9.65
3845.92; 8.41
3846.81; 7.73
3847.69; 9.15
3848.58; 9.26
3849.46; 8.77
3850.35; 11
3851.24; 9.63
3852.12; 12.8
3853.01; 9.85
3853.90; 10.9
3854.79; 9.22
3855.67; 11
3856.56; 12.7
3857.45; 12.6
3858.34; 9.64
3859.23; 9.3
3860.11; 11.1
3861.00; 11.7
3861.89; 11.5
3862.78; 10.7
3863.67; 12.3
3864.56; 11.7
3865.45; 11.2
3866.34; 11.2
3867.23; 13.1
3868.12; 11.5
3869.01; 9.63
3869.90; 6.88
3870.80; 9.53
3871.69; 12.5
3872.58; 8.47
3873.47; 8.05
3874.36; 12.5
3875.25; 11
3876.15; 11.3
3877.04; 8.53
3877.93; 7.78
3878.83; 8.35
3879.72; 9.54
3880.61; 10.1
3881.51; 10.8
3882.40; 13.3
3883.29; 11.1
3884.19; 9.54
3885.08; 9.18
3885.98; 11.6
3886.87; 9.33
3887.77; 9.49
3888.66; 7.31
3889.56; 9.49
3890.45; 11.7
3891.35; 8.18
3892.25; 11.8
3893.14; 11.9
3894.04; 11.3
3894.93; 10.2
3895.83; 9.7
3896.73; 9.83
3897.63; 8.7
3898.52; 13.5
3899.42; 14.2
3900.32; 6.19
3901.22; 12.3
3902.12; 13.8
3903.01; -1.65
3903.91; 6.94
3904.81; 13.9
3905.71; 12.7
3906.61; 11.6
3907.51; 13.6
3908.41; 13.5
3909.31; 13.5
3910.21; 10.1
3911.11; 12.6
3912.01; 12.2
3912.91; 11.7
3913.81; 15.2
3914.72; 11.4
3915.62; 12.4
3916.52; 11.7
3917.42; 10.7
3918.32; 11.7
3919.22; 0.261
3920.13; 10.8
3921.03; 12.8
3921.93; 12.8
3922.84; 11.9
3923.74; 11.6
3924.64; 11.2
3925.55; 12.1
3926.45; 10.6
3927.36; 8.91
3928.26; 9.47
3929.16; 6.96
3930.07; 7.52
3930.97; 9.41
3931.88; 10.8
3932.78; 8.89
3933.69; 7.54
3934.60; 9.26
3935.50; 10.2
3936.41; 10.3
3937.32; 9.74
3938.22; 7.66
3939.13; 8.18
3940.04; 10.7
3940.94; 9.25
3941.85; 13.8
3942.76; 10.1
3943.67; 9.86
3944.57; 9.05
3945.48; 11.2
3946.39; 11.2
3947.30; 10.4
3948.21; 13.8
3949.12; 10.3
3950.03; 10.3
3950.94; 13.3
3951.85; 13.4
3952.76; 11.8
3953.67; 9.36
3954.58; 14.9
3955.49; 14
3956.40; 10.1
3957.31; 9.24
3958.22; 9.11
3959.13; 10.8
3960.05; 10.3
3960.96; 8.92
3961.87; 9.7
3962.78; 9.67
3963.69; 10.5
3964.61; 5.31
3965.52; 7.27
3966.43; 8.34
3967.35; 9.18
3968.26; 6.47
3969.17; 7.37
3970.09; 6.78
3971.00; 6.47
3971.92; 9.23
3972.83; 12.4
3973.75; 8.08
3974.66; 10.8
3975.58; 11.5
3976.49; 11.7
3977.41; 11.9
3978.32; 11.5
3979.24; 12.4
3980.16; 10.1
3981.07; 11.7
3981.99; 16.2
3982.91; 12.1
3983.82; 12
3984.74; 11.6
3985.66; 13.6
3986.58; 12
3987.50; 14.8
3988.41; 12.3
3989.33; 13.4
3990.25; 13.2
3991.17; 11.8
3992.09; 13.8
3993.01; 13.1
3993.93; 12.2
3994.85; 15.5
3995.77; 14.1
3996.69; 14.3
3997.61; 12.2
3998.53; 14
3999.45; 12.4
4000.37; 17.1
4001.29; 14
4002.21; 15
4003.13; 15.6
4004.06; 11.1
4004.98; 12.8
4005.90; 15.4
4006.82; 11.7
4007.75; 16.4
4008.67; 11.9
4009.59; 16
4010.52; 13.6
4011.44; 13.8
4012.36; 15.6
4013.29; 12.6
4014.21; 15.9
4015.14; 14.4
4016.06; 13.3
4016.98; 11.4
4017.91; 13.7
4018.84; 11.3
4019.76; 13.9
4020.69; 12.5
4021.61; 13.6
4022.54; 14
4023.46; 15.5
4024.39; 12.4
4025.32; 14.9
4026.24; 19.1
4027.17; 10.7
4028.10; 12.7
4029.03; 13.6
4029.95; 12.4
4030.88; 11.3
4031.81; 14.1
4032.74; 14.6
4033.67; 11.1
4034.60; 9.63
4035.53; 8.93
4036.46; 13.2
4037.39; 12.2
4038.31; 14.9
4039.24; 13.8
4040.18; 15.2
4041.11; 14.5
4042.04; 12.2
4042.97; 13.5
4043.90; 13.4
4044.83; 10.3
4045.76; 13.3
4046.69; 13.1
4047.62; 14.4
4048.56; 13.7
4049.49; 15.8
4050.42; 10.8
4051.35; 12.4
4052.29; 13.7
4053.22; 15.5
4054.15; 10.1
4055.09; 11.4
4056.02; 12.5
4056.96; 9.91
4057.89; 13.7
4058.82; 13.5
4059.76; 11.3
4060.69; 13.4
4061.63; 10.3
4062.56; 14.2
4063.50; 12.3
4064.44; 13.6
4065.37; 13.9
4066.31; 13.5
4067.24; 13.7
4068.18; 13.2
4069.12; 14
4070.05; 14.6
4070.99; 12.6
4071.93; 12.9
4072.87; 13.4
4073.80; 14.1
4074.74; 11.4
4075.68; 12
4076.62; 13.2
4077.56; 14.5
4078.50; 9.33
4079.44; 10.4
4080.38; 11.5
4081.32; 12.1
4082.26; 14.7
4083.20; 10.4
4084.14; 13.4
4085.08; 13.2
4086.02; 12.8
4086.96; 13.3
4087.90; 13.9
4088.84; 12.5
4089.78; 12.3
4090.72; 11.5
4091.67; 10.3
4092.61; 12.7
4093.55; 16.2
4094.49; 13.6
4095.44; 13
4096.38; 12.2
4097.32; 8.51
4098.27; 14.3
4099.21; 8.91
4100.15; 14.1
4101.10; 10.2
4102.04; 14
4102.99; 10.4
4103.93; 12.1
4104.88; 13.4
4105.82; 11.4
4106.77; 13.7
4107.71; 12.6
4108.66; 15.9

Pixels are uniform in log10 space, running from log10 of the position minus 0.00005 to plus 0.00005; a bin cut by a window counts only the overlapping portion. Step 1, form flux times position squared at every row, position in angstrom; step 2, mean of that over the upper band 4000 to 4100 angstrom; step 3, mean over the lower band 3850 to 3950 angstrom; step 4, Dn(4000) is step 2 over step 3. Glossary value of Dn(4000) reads 1.3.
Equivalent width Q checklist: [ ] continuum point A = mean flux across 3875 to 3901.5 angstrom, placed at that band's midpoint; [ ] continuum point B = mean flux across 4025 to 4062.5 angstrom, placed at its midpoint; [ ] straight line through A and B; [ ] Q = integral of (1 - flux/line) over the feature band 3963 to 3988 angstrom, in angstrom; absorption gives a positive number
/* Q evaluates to 2.81 angstrom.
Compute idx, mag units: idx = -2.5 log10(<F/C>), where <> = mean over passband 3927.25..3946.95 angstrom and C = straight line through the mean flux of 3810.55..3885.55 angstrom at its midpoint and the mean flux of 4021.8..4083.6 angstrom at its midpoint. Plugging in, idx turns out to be 0.18 mag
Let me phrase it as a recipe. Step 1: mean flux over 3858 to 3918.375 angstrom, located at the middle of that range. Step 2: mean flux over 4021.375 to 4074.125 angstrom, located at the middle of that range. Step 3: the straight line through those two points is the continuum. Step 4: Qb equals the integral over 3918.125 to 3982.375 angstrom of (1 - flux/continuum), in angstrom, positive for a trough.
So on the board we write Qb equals 8.2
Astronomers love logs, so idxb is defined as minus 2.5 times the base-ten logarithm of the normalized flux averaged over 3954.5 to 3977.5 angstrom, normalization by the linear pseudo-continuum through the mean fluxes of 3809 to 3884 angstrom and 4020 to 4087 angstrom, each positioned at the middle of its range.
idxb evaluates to 0.23 mag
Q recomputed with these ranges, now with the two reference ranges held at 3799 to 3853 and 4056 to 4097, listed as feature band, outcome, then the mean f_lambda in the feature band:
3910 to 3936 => 1.1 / 10.4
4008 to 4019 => -1.6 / 13.7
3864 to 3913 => -0.1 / 10.5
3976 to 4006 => -3.7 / 13.2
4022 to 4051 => -2.2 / 13.2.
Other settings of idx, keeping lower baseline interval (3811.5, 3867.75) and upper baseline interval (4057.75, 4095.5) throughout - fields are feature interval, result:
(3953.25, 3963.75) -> 0.08 mag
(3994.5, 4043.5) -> -0.12 mag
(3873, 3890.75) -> 0.05 mag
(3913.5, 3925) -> -0.01 mag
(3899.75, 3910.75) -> 0.02 mag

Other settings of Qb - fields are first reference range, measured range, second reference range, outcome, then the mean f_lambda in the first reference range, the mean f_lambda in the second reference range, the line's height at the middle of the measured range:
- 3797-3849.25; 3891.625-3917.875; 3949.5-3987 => -2.8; 9.6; 10.5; 10.1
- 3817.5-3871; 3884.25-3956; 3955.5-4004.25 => 1.0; 9.93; 11.4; 10.8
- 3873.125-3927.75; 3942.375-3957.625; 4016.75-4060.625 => 0.2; 10.6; 13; 11.5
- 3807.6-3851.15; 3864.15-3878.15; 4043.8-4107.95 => -0.3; 9.63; 12.6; 10.1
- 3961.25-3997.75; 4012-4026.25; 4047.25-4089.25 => -2.3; 11.2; 12.8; 11.9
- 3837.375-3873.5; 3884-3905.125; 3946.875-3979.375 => 0.7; 10.3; 10.2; 10.3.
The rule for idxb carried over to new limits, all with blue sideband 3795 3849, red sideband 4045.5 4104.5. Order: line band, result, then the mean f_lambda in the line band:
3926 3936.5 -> 0.19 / 9.12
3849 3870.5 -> -0.08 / 10.8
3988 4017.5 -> -0.17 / 13.7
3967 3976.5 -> 0.26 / 8.97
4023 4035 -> -0.10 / 13.2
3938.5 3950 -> 0.05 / 10.6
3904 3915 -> -0.17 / 12.5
